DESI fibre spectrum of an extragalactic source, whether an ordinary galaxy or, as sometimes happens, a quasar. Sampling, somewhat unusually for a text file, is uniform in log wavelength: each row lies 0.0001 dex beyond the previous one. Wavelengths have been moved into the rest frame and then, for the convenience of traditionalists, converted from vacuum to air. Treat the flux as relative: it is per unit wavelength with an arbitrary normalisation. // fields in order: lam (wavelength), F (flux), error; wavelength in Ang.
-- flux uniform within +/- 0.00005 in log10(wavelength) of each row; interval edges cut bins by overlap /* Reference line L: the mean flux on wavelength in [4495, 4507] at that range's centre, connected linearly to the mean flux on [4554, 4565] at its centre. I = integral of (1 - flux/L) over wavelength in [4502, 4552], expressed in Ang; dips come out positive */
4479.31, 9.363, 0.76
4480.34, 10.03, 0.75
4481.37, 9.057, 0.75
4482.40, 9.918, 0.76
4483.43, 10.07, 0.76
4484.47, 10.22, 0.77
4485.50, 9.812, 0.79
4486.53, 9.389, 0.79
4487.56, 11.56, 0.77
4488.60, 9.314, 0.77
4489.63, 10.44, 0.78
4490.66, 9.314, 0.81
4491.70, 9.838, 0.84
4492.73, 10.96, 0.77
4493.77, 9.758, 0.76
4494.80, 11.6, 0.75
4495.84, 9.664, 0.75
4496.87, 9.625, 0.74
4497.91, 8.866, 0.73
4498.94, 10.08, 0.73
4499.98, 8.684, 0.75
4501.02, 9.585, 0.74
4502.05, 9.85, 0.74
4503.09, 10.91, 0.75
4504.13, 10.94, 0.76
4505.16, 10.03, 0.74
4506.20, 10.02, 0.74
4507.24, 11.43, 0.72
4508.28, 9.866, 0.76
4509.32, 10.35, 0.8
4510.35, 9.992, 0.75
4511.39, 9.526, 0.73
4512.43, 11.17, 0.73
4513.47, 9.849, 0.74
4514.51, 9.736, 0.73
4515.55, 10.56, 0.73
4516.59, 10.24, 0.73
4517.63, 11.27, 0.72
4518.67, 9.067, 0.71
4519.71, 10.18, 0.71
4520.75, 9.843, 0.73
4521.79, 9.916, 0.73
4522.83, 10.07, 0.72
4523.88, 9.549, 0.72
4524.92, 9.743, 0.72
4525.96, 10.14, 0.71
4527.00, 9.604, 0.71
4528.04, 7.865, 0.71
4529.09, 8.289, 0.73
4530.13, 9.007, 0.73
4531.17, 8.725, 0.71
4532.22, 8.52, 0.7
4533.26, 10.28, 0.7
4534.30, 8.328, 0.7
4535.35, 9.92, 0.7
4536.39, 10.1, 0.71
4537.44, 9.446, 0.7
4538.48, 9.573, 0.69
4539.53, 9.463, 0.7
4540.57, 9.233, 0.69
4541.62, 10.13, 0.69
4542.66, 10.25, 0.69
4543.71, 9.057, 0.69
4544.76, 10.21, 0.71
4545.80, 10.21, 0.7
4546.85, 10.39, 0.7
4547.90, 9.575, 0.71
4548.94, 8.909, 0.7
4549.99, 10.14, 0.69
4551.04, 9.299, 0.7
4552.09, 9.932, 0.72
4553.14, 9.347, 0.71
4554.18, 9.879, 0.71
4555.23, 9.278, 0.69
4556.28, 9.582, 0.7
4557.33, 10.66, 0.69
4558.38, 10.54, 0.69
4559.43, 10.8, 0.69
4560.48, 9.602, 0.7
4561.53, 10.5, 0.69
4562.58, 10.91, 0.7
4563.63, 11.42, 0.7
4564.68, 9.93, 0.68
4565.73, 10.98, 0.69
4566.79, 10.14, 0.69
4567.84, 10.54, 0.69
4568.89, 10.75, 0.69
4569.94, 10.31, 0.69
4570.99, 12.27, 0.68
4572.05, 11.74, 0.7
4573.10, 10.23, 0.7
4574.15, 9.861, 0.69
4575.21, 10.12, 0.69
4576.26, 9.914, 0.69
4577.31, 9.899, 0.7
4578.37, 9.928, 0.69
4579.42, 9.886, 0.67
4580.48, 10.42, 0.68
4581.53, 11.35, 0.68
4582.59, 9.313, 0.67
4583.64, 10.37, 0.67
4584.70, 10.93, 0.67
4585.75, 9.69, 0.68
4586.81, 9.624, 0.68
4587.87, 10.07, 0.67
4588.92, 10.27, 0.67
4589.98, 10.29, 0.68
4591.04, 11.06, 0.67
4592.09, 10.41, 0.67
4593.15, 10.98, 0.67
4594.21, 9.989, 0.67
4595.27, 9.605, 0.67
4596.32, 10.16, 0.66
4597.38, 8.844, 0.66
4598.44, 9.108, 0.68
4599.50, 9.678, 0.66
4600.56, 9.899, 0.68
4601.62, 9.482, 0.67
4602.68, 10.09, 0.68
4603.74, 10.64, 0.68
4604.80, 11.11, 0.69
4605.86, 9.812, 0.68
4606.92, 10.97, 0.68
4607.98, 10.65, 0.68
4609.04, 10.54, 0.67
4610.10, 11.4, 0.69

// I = 1.4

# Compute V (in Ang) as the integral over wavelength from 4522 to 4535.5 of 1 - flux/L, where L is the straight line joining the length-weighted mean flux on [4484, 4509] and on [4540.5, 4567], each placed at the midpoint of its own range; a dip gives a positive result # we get 1.11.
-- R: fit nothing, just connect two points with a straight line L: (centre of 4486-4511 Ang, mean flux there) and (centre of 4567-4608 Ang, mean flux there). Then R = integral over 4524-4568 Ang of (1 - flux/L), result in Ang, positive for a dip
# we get 1.8 Ang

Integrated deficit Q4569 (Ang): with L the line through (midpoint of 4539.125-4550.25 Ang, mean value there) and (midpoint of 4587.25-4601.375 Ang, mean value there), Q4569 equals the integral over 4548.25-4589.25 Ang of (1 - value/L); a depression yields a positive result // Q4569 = -1.4 Ang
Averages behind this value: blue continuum 9.78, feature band 10.2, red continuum 10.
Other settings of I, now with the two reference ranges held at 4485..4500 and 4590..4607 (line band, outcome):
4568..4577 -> -0.50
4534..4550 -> 0.55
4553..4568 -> -0.36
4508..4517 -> -0.14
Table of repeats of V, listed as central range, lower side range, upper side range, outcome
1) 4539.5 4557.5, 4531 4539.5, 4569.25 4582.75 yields -0.03 Ang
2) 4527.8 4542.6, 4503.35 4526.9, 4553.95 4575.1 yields 1.48 Ang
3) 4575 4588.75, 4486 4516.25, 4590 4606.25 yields -0.06 Ang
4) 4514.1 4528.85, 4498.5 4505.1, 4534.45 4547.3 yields 0.12 Ang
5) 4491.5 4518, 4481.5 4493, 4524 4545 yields -1.03 Ang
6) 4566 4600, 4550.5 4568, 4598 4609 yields -0.23 Ang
